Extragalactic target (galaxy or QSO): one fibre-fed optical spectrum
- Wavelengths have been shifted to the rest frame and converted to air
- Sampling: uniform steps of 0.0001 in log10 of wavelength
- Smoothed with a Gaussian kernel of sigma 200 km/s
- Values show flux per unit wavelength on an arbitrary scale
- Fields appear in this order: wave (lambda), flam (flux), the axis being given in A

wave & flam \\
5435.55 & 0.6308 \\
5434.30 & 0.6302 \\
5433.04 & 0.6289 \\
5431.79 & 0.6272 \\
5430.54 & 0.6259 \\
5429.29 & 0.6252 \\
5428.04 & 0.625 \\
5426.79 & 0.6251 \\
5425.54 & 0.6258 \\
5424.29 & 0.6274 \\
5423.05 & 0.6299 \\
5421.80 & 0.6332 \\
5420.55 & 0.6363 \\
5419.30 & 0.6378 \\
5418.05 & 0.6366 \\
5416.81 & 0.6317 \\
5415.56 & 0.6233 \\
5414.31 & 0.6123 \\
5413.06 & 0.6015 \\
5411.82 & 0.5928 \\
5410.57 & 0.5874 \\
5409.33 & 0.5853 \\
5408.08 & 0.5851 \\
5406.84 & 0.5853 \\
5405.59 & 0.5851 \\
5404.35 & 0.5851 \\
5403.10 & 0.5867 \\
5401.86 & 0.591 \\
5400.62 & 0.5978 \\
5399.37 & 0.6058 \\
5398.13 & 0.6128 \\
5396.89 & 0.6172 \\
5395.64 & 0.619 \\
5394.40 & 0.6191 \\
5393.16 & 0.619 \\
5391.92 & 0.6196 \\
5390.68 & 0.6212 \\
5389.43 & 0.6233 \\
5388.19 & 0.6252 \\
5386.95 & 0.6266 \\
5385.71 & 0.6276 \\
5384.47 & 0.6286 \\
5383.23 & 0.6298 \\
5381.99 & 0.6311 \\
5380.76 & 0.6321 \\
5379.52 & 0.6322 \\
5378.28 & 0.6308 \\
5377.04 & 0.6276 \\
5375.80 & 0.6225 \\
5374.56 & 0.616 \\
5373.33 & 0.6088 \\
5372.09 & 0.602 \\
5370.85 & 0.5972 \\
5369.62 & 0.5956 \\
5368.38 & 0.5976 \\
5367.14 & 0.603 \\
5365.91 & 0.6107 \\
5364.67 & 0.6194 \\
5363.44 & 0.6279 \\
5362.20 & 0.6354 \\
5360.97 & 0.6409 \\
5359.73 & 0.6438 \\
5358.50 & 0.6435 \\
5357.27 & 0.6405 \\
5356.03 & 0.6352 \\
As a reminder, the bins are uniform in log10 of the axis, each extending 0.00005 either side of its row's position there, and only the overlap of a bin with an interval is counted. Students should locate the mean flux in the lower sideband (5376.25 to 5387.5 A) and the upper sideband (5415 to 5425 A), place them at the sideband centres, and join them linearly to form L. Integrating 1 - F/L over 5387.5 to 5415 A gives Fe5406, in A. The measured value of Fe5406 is 1.2 A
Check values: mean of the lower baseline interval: 0.63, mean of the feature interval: 0.603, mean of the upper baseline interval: 0.632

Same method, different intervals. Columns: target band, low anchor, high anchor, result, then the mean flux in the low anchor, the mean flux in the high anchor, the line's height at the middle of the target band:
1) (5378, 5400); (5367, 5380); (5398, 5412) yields -0.79 A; 0.612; 0.591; 0.602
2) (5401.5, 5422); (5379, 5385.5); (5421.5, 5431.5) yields 0.76 A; 0.631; 0.627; 0.629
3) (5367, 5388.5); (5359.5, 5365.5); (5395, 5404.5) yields 0.02 A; 0.631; 0.603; 0.62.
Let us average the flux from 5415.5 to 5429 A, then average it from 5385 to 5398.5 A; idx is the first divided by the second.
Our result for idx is 1.02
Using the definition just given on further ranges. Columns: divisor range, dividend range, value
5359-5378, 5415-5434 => 1.02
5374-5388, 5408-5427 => 0.98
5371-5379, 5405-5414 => 0.96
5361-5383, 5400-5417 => 0.96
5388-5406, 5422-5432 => 1.03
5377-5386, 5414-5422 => 1.00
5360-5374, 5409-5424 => 1.01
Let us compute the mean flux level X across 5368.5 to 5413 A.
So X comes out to 0.61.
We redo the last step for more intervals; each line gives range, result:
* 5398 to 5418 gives 0.599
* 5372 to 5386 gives 0.625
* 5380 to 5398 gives 0.624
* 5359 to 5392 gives 0.621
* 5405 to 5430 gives 0.615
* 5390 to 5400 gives 0.616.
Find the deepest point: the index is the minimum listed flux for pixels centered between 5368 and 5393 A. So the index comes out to 0.5956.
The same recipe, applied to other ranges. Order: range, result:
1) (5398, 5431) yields 0.5851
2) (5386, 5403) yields 0.591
